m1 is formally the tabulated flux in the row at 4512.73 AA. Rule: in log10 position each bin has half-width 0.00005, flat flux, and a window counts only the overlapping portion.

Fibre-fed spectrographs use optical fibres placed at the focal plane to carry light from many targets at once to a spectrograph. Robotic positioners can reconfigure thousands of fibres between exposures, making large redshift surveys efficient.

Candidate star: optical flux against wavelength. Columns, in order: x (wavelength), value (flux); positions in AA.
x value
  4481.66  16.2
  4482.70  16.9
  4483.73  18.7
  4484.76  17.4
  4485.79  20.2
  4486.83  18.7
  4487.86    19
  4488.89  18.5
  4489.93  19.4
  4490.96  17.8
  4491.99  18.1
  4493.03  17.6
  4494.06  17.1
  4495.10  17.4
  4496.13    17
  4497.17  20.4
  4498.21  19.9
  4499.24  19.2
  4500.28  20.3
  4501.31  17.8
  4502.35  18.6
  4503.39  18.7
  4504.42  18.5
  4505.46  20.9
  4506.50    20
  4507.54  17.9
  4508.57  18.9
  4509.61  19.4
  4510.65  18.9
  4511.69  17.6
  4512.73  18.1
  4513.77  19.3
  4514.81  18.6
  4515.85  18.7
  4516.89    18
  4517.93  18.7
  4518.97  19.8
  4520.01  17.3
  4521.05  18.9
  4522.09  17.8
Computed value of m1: 18.1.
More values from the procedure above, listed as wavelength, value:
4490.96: 17.8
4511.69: 17.6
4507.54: 17.9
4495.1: 17.4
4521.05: 18.9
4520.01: 17.3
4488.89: 18.5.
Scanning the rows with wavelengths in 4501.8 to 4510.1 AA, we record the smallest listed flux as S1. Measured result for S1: 17.9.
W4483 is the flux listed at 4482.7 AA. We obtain 16.9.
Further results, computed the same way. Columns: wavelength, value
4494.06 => 17.1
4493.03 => 17.6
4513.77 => 19.3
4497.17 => 20.4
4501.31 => 17.8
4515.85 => 18.7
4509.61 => 19.4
